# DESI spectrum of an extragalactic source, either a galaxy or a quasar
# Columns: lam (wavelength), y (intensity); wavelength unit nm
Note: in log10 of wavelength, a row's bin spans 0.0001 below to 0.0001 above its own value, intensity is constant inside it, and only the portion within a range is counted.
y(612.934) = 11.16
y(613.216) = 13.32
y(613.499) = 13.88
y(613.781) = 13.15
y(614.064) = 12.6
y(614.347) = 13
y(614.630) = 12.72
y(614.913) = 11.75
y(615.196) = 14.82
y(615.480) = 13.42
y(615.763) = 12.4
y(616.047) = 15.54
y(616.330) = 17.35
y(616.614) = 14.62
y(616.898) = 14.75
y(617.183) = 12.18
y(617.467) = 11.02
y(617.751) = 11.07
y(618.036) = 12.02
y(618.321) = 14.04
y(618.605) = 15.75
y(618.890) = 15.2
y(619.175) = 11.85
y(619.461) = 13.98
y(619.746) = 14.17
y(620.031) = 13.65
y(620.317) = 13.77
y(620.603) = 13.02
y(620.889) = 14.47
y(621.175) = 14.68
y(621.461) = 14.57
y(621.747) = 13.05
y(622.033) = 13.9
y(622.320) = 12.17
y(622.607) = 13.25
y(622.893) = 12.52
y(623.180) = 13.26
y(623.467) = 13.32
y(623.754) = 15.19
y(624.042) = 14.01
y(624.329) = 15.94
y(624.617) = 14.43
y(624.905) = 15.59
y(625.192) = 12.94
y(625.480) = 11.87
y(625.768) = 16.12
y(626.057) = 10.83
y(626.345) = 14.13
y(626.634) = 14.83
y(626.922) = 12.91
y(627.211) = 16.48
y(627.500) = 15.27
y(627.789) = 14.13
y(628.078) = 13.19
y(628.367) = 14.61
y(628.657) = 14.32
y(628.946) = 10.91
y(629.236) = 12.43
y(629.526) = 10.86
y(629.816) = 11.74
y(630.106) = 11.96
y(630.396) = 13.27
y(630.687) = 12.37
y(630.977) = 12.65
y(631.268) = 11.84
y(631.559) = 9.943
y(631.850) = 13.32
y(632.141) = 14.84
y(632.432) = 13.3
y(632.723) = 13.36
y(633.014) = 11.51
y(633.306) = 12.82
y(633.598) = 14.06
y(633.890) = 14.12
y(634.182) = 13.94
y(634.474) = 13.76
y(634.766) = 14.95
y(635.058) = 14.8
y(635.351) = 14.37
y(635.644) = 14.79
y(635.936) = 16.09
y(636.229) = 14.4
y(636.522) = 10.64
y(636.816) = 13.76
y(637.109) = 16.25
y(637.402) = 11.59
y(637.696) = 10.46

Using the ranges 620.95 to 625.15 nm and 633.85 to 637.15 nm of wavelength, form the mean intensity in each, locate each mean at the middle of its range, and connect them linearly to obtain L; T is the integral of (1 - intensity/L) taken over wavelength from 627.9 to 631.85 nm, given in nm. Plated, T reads 0.49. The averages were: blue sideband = 14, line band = 12.4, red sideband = 14.3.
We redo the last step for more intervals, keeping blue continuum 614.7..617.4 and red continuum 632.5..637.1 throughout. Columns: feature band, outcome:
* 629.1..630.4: 0.19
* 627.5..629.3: 0.06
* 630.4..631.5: 0.13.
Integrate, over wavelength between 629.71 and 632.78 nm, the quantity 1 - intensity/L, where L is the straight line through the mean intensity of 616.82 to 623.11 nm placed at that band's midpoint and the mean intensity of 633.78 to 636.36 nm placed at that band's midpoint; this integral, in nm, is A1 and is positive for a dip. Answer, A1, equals 0.37 nm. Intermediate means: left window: 13.4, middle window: 12.6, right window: 14.6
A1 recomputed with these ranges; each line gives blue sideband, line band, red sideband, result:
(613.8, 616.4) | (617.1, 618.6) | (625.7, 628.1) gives 0.15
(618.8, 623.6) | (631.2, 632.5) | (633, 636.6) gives 0.12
